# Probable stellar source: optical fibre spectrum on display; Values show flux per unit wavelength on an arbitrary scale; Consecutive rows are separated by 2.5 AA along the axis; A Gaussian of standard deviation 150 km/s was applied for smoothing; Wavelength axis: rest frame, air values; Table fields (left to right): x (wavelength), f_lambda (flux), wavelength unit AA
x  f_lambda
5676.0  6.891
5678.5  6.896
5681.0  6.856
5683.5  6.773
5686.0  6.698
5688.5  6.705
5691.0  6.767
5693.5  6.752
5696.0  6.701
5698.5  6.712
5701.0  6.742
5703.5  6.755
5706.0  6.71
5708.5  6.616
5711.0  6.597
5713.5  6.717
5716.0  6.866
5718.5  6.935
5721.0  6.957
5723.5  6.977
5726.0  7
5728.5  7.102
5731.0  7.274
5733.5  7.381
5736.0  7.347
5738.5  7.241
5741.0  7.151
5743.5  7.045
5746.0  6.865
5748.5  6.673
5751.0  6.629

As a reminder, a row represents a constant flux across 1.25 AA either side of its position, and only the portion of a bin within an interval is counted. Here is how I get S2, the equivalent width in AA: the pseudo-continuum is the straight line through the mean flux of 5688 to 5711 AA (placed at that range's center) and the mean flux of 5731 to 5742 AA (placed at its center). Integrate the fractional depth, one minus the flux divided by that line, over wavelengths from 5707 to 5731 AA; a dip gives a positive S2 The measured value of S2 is 0.4 AA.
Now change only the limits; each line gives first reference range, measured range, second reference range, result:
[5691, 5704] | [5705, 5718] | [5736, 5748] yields 0.2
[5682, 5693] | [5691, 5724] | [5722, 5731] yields 0.6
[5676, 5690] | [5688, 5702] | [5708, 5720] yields 0.1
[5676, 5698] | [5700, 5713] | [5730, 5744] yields 0.5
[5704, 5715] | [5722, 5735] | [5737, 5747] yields -0.4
